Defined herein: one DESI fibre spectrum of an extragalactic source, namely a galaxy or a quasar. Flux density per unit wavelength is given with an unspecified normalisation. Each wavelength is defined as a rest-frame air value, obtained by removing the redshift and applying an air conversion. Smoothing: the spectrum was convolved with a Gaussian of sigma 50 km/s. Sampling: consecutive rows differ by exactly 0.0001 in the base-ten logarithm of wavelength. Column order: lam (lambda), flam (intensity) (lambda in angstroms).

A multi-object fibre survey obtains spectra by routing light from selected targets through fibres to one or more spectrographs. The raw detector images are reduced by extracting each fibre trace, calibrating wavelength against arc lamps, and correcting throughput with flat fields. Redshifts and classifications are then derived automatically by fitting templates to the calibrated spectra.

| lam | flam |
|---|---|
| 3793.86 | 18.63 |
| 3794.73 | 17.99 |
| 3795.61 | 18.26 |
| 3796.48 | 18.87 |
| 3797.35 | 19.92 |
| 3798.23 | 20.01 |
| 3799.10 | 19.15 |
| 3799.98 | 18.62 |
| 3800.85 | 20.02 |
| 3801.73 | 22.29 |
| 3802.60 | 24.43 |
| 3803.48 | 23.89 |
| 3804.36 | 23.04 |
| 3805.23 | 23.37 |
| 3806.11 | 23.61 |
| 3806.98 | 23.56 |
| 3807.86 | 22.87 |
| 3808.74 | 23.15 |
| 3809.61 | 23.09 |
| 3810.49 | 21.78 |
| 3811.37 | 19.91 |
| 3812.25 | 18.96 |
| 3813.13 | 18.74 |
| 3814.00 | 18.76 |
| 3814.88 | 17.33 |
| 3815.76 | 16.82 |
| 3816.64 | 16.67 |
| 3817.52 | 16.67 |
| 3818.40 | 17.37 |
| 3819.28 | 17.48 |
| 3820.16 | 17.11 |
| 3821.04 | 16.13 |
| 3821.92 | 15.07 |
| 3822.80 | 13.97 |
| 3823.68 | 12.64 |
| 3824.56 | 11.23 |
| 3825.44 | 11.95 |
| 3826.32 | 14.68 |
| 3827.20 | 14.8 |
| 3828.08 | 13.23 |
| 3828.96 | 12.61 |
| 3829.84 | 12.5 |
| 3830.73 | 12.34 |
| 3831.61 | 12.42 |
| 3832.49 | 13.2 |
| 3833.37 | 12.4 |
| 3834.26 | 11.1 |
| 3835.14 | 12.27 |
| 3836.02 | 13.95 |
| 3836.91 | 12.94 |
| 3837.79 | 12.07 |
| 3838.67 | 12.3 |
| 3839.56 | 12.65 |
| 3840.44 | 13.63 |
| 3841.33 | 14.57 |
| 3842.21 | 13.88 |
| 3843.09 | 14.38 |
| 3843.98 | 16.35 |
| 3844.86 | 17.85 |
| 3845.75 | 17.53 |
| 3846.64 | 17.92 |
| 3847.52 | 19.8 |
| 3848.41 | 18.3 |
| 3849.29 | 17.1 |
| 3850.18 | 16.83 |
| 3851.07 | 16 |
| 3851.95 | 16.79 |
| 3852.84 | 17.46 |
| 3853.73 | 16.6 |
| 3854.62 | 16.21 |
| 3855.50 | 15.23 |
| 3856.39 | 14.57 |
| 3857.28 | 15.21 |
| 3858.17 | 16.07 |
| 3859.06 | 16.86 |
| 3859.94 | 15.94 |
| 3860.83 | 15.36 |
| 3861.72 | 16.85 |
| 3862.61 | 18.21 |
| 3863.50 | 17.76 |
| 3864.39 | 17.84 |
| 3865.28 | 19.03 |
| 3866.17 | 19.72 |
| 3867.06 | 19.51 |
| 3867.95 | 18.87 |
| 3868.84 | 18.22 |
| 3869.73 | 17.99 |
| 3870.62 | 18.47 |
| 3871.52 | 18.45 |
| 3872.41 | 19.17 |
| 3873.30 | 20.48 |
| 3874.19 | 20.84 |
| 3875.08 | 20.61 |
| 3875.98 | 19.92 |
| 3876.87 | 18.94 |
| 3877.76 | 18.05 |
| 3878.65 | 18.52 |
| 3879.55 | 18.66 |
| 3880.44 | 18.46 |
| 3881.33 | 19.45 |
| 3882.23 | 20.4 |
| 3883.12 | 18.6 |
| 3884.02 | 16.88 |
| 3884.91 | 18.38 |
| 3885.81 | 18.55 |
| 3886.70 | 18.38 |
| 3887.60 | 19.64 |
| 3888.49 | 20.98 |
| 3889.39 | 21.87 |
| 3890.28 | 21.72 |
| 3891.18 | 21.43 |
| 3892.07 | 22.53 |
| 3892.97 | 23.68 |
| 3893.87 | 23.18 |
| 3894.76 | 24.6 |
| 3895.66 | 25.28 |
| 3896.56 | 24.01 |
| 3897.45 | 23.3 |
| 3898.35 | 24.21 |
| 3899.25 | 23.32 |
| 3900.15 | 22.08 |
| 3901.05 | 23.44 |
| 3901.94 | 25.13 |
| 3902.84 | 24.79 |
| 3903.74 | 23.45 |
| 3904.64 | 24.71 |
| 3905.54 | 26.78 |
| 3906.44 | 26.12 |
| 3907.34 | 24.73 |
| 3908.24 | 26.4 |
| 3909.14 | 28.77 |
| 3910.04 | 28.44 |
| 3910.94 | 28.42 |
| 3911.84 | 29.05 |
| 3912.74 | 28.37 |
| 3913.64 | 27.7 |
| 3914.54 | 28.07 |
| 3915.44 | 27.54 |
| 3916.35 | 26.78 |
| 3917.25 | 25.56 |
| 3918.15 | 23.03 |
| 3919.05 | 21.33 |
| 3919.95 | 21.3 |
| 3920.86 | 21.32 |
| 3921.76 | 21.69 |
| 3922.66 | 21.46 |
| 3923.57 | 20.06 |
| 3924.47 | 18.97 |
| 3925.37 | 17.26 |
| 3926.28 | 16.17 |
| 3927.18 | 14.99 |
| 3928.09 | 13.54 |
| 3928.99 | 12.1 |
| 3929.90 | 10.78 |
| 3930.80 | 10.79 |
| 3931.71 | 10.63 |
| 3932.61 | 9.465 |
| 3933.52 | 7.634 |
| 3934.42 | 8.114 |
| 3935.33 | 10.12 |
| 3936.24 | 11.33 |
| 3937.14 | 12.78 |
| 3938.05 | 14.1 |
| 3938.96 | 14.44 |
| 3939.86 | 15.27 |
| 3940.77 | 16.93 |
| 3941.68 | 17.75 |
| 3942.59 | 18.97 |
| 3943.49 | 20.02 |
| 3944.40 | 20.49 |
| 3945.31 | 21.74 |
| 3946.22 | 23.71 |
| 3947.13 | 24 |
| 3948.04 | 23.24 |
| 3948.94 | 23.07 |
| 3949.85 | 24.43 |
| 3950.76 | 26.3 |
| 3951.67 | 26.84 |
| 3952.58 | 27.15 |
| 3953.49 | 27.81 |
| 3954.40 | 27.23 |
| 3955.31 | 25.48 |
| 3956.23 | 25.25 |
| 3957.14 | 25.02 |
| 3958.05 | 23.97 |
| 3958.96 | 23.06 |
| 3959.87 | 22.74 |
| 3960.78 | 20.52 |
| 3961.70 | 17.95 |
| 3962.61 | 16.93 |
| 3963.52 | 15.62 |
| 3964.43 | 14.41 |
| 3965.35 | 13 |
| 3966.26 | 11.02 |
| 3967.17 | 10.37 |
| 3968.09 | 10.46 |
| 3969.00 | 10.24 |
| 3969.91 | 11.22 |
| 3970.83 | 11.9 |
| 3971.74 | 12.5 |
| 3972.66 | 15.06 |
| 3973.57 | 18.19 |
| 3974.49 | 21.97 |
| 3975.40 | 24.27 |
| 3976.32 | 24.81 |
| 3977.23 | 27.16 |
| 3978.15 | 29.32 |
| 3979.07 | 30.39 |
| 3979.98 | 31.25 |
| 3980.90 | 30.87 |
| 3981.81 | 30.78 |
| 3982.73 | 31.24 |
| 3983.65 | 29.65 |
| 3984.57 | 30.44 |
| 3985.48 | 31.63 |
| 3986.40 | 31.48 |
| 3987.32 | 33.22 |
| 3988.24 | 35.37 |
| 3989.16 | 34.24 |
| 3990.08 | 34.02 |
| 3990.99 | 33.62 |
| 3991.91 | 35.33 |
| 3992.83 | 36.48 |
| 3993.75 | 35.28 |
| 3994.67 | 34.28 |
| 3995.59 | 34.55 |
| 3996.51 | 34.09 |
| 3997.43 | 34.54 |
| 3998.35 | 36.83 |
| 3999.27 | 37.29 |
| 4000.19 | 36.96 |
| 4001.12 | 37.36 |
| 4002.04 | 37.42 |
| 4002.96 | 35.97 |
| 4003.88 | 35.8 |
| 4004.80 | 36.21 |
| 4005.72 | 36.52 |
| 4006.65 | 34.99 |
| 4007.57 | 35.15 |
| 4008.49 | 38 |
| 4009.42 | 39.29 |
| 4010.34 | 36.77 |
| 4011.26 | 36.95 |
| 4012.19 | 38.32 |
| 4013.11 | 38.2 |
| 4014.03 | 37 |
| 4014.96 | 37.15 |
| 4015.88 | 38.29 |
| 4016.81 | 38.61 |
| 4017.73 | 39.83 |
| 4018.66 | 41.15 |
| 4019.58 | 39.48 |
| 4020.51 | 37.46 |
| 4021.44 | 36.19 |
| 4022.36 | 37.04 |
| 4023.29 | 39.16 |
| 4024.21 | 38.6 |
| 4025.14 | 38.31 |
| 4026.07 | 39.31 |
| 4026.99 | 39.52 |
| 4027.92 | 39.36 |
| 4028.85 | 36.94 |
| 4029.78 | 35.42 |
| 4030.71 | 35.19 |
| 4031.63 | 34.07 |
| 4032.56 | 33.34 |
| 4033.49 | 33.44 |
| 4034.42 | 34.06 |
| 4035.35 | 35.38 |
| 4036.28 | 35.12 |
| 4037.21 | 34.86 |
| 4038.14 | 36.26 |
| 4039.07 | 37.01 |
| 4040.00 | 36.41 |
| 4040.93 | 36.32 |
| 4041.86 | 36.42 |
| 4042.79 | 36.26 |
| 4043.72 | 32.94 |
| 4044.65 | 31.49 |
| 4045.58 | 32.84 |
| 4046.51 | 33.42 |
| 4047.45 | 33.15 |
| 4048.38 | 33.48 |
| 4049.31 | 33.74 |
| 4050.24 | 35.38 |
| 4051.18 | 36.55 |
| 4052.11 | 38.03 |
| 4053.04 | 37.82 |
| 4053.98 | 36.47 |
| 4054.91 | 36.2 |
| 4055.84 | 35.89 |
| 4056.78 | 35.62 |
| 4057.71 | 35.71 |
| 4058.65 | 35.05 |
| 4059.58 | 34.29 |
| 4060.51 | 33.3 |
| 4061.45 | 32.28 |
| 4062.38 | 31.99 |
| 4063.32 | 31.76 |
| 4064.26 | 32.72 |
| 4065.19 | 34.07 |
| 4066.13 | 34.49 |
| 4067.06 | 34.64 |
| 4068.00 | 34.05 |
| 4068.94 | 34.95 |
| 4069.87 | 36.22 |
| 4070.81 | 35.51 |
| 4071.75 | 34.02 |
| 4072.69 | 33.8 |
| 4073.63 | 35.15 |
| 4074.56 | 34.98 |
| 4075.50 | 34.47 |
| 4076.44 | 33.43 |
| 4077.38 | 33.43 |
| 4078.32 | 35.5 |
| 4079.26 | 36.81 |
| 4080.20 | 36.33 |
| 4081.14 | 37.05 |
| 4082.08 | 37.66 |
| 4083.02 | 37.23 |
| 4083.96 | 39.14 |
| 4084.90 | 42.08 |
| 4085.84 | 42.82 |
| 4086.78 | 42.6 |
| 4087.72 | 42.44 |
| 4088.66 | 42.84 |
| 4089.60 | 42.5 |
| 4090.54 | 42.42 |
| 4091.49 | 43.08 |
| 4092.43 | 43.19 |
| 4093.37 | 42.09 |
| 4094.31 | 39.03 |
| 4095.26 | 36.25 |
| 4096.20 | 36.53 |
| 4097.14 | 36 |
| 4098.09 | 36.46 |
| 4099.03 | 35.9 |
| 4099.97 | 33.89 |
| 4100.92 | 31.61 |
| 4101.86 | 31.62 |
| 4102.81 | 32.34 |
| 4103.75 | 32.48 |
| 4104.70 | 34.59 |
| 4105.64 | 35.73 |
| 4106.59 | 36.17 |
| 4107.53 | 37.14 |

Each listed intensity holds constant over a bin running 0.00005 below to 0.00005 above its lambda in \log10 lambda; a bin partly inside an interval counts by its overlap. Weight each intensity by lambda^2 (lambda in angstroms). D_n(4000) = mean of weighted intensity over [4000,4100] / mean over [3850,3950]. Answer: 2.00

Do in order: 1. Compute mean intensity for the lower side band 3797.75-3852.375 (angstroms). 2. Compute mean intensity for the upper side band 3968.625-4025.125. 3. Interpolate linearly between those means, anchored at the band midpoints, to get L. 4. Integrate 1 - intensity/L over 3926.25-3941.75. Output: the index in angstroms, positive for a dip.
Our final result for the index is 8.4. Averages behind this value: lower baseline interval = 16.9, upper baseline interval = 32.7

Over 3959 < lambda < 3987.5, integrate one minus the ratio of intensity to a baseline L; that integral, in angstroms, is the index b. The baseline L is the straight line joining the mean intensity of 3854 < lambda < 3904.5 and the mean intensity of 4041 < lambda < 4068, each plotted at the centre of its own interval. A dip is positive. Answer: 6.5 angstroms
